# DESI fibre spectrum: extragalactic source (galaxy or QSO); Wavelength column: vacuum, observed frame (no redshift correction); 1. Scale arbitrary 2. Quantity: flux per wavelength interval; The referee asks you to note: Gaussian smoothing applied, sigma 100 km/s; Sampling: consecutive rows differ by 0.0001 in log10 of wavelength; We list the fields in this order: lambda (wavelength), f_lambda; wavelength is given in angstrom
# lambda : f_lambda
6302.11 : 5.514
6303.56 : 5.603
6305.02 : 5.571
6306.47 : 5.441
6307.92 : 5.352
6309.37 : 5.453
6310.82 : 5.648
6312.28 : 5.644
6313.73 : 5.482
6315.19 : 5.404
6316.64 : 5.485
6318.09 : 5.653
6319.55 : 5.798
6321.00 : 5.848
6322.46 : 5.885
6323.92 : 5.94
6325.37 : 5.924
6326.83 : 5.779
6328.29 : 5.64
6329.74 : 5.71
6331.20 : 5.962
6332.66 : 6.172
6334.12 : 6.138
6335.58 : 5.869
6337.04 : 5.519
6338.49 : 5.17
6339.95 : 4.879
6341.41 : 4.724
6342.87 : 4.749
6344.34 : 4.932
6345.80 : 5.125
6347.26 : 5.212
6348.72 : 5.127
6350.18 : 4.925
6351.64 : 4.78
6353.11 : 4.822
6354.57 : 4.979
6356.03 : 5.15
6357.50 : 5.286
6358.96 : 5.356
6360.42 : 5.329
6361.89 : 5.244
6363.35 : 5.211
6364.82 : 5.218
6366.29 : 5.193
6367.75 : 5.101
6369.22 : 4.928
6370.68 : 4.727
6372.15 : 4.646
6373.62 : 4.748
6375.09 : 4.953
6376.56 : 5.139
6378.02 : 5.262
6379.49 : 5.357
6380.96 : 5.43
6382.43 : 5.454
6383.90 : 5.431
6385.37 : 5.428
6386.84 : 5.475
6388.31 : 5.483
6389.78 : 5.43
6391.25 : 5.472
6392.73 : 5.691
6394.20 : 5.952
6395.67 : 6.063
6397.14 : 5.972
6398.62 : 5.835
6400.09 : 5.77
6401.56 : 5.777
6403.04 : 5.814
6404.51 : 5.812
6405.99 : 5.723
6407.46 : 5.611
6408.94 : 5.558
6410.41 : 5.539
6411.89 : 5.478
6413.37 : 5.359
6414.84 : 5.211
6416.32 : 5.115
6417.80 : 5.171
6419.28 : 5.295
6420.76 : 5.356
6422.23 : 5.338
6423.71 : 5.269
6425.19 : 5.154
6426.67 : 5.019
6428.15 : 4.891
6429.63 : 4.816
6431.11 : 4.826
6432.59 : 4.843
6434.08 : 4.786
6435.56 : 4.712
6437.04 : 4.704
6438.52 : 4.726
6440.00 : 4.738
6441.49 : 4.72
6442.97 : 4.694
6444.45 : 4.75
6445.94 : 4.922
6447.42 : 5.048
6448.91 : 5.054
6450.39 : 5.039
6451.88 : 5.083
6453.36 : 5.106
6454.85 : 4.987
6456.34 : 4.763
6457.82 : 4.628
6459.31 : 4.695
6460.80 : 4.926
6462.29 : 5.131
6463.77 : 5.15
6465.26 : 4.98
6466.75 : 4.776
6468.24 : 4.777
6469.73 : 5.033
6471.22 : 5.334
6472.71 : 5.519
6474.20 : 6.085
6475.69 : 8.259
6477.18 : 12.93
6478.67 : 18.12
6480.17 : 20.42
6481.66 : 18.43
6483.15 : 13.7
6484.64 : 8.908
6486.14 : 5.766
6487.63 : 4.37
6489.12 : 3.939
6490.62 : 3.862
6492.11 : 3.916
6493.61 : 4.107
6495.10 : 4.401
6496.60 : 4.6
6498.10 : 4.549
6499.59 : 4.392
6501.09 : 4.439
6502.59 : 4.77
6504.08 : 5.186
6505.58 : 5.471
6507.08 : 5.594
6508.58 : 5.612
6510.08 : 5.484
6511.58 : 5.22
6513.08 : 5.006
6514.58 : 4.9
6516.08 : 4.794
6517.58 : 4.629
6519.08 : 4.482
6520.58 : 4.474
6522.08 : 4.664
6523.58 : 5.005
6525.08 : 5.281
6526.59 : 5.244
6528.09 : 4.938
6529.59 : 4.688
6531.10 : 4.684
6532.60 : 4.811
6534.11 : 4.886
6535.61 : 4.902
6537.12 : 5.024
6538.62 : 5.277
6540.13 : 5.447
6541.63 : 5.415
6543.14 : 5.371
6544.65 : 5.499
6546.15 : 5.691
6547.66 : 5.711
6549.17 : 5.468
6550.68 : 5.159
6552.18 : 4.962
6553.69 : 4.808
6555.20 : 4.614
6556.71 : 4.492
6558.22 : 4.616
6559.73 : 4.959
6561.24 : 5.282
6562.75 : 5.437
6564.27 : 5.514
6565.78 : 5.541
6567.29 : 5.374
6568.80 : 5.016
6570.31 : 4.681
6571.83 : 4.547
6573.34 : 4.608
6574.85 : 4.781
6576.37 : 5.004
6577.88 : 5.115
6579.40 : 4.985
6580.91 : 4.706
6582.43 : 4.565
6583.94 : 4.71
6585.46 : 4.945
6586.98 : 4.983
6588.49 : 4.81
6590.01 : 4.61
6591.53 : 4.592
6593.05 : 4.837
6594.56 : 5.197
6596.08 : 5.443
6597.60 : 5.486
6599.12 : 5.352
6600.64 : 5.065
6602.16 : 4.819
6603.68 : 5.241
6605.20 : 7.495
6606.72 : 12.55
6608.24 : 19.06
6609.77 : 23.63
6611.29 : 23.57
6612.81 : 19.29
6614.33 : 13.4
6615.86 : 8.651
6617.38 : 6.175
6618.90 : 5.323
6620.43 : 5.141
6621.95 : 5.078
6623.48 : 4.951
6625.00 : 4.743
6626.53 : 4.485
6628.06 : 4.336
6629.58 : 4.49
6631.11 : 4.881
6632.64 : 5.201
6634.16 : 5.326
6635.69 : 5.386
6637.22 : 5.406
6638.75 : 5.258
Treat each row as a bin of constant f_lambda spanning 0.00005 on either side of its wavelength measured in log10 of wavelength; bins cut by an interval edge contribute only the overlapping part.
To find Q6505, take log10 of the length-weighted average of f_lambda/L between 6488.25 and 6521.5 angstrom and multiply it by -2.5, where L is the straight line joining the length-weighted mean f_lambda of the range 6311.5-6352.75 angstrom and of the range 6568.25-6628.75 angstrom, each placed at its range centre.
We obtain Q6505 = 0.36 mag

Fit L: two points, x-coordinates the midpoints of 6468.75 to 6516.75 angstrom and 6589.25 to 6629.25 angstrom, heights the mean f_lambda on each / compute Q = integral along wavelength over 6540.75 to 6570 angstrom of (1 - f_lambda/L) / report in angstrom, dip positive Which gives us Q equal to 9.5 angstrom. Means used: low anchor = 6.96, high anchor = 8.36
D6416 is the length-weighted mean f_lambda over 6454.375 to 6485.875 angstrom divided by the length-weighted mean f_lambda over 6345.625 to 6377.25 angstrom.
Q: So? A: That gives 1.6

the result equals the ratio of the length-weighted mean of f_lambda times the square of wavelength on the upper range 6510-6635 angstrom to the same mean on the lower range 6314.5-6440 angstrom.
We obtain 1.21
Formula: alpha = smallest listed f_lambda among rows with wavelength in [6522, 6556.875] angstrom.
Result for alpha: 4.492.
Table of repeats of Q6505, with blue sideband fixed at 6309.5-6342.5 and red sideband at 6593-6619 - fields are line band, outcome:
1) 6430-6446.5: 0.493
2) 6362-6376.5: 0.263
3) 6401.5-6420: 0.271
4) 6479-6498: 0.021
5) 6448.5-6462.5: 0.497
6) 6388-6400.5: 0.178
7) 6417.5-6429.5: 0.368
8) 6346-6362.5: 0.193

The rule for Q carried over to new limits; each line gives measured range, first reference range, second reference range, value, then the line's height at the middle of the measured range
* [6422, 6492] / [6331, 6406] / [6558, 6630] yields -4.27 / 5.93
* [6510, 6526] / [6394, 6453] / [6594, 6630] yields 4.84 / 7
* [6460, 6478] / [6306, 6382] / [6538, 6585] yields -3.26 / 5.19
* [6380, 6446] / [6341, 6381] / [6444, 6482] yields 7.55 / 6.03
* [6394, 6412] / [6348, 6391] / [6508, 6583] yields -2.20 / 5.14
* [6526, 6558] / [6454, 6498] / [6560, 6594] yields 3.29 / 5.68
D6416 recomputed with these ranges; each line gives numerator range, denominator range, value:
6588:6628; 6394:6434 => 1.55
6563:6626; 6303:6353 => 1.30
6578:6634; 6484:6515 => 1.48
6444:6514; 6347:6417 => 1.18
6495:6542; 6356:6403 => 0.92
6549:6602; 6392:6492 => 0.81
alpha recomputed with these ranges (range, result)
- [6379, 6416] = 5.211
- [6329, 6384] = 4.646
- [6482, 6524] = 3.862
